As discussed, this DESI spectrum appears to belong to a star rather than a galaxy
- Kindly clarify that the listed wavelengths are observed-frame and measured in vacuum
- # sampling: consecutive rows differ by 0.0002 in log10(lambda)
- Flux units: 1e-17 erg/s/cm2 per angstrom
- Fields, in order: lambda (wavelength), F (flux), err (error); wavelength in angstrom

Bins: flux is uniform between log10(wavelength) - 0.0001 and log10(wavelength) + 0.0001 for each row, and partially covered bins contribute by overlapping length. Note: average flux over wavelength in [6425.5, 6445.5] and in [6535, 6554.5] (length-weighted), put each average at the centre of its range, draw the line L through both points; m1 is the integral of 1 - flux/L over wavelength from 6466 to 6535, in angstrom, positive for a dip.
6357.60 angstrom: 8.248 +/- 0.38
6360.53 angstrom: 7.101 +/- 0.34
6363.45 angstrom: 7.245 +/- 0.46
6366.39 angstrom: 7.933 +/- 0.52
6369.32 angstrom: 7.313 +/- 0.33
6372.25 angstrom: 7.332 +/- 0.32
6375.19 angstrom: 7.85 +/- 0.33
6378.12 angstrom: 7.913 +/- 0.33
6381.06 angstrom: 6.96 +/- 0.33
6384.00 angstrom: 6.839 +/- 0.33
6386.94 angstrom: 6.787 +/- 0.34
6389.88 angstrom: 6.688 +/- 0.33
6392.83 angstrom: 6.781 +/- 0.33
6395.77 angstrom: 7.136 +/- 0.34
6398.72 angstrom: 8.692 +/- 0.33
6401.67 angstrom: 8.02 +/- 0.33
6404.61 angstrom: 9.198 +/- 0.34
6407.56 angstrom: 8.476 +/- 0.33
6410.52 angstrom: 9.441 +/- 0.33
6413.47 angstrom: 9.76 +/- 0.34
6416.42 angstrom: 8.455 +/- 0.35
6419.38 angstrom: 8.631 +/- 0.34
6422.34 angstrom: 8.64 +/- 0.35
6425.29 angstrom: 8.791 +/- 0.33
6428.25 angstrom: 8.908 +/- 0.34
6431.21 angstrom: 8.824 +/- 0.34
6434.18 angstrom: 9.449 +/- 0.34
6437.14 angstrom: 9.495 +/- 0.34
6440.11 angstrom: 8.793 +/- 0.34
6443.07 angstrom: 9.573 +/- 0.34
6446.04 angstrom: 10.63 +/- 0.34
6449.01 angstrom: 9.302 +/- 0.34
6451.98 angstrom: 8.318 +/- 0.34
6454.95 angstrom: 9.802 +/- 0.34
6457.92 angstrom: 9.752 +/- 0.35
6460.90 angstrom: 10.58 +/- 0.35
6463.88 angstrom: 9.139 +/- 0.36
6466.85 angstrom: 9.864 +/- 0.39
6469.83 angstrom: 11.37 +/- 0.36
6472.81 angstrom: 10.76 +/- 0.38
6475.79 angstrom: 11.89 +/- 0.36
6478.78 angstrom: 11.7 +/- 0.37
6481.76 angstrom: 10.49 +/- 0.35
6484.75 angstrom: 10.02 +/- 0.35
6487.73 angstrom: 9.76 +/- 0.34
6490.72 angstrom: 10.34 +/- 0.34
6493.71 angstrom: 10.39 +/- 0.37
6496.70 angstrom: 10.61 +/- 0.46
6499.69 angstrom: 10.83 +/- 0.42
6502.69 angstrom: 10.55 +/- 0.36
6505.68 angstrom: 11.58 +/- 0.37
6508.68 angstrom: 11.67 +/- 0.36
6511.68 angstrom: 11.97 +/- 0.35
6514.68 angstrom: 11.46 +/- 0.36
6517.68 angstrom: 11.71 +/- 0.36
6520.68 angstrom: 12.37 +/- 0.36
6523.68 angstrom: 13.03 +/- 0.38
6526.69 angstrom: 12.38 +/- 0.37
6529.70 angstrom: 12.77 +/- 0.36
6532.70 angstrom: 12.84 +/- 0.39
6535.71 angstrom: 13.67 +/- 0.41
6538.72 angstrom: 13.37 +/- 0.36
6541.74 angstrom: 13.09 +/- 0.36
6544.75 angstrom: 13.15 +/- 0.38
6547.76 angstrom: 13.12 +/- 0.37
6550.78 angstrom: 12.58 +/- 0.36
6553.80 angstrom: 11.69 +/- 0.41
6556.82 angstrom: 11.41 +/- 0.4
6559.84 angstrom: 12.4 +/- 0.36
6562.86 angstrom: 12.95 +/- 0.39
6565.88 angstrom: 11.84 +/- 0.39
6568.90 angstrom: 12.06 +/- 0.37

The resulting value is 0.5 angstrom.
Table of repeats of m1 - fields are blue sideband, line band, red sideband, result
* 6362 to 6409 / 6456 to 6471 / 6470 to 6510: -0.1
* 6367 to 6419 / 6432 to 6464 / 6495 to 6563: 0.3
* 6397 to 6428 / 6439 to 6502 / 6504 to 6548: 2.9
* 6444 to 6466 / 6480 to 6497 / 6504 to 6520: 0.9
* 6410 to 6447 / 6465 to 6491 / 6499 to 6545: 0.3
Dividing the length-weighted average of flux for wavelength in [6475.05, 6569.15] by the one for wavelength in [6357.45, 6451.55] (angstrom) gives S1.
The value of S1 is 1.4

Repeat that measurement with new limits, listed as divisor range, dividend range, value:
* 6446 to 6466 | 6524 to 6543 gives 1.36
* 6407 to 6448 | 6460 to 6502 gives 1.15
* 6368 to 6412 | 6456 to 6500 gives 1.36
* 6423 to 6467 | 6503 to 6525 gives 1.27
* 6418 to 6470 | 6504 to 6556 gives 1.33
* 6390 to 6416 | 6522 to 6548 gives 1.56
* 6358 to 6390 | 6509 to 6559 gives 1.71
